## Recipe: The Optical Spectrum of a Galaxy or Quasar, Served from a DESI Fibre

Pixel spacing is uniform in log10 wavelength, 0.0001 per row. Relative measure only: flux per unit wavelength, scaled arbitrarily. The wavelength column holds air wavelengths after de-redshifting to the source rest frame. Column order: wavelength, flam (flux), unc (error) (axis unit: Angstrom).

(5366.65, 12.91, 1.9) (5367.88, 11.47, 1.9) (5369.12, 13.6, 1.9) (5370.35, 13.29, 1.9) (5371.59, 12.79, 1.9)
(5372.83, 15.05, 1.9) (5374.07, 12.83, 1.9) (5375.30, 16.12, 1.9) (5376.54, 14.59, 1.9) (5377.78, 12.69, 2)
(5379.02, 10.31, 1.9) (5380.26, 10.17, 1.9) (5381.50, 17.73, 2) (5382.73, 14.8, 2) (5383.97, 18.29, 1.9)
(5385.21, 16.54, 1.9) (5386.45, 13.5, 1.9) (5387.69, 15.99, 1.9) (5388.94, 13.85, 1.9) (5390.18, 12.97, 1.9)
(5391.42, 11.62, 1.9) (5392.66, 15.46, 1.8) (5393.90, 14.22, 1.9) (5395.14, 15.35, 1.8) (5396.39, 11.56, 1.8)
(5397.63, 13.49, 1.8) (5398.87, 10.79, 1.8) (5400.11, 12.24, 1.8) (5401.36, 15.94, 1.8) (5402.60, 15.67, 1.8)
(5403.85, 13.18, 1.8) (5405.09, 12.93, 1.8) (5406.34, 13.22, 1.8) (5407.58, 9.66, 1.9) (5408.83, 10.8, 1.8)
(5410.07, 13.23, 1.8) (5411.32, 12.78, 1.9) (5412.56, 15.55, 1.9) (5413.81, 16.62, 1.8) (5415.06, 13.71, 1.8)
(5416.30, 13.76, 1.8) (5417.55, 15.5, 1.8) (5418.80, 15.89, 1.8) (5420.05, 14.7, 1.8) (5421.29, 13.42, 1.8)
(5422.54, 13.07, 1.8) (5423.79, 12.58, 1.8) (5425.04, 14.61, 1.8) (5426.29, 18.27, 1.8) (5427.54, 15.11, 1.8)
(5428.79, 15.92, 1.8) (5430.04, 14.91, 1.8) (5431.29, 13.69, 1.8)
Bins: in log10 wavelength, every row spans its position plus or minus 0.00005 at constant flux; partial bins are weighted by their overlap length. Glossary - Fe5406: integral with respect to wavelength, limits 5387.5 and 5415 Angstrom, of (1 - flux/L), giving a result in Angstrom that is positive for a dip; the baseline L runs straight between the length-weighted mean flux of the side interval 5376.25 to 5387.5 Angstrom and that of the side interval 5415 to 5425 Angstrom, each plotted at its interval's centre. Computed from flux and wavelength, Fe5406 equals 1.5 Angstrom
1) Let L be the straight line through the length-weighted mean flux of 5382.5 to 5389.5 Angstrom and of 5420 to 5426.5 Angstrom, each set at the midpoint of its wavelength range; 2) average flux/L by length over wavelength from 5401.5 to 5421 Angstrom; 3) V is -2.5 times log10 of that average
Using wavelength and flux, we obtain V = 0.06 mag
